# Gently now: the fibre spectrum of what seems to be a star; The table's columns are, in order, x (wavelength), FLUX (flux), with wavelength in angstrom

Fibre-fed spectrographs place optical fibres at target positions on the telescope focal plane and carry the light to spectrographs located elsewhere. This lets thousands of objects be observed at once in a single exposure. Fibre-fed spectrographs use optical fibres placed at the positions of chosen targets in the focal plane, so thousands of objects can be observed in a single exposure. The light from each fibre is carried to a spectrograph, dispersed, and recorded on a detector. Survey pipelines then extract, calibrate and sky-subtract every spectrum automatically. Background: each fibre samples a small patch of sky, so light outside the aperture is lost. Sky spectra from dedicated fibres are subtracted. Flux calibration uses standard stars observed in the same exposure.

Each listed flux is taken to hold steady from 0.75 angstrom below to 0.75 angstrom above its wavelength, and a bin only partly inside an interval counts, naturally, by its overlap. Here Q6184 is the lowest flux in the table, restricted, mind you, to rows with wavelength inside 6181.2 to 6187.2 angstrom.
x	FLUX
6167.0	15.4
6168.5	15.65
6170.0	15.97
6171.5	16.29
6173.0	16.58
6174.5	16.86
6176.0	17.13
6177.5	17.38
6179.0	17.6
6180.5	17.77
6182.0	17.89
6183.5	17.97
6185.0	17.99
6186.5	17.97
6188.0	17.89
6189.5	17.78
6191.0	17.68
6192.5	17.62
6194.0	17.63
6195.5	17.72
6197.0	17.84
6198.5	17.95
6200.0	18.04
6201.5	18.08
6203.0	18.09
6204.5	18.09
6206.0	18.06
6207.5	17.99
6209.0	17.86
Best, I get 17.89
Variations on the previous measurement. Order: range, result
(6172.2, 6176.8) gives 16.58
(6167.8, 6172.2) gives 15.65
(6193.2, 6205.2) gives 17.63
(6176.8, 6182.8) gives 17.38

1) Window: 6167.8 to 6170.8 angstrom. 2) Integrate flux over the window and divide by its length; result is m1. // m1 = 15.8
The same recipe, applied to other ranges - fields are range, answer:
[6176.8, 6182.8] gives 17.7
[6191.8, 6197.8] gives 17.7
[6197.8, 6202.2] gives 18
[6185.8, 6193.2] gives 17.8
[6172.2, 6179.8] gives 17.1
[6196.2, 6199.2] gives 17.9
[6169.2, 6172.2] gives 16.1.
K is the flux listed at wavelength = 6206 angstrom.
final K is 18.06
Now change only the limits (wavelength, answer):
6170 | 15.97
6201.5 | 18.08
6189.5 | 17.78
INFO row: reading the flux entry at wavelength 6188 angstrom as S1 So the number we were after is 17.89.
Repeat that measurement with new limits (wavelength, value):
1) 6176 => 17.13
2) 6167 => 15.4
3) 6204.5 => 18.09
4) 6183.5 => 17.97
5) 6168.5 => 15.65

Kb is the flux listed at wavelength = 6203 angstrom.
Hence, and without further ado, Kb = 18.09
